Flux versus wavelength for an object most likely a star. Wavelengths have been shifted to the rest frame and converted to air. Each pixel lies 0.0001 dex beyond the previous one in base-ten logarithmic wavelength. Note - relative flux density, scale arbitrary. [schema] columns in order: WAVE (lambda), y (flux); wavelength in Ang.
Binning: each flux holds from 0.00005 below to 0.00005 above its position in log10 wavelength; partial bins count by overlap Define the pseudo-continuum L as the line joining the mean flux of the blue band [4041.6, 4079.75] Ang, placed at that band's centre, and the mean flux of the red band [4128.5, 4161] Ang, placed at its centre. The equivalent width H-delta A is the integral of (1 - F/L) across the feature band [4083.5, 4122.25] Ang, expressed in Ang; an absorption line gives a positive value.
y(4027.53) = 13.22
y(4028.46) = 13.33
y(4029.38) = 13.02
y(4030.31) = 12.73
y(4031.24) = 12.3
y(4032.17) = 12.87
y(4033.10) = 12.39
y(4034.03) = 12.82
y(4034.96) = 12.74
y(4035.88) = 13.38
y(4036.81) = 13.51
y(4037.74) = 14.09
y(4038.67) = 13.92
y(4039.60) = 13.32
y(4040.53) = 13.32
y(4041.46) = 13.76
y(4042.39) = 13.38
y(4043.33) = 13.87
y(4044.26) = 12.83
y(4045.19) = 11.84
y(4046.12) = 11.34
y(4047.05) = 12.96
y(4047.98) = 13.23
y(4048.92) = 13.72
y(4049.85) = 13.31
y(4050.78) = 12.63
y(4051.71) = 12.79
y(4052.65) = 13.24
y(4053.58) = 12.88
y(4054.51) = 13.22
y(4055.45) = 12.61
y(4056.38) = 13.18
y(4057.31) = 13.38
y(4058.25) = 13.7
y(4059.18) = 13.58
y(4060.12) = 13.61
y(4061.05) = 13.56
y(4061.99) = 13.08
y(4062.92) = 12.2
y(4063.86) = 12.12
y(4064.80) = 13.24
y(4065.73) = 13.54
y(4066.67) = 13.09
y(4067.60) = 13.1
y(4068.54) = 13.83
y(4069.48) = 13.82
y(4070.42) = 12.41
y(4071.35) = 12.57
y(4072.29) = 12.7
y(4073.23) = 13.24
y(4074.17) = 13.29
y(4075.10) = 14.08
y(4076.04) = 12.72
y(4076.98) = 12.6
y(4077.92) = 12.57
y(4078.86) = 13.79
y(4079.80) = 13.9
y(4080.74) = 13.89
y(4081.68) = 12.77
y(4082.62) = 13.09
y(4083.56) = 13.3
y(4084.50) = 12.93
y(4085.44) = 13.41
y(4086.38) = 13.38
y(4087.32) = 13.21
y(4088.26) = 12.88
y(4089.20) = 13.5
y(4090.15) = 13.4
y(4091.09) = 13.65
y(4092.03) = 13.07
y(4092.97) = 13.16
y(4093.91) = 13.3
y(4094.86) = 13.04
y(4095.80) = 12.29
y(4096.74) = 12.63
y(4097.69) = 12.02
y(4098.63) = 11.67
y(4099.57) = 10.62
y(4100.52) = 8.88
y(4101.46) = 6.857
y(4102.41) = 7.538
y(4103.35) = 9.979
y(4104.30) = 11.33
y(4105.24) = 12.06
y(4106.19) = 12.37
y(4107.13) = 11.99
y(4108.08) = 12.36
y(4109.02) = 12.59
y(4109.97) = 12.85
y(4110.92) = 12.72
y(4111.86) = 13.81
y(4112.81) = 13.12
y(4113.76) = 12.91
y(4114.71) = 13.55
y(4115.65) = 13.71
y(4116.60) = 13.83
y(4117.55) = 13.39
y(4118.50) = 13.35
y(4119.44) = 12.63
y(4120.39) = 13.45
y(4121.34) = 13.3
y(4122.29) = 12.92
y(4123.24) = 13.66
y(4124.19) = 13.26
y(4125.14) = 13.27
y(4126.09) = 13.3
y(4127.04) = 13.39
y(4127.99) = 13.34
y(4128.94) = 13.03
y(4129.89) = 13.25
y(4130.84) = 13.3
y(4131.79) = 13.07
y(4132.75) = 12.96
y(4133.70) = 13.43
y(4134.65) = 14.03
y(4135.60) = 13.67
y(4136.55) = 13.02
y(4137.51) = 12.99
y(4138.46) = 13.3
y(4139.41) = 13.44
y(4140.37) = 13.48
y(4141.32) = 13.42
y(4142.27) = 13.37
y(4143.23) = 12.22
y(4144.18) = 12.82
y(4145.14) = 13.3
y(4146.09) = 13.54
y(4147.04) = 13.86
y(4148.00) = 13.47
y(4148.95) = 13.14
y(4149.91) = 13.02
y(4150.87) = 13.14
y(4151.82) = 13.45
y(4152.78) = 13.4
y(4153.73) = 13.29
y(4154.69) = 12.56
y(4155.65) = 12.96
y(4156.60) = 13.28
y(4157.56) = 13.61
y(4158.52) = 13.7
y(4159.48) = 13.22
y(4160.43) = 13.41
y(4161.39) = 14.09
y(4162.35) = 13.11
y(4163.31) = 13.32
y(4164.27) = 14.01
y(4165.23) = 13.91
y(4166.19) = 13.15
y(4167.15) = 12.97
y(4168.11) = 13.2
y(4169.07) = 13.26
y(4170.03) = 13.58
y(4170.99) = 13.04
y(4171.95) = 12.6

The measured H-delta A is 2.18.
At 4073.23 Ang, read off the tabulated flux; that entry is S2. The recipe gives 13.24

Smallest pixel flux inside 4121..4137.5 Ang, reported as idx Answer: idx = 12.92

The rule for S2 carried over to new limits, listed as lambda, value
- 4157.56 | 13.61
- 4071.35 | 12.57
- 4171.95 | 12.6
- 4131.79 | 13.07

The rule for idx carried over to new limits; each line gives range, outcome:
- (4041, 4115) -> 6.857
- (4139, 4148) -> 12.22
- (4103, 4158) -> 9.979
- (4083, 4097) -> 12.29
